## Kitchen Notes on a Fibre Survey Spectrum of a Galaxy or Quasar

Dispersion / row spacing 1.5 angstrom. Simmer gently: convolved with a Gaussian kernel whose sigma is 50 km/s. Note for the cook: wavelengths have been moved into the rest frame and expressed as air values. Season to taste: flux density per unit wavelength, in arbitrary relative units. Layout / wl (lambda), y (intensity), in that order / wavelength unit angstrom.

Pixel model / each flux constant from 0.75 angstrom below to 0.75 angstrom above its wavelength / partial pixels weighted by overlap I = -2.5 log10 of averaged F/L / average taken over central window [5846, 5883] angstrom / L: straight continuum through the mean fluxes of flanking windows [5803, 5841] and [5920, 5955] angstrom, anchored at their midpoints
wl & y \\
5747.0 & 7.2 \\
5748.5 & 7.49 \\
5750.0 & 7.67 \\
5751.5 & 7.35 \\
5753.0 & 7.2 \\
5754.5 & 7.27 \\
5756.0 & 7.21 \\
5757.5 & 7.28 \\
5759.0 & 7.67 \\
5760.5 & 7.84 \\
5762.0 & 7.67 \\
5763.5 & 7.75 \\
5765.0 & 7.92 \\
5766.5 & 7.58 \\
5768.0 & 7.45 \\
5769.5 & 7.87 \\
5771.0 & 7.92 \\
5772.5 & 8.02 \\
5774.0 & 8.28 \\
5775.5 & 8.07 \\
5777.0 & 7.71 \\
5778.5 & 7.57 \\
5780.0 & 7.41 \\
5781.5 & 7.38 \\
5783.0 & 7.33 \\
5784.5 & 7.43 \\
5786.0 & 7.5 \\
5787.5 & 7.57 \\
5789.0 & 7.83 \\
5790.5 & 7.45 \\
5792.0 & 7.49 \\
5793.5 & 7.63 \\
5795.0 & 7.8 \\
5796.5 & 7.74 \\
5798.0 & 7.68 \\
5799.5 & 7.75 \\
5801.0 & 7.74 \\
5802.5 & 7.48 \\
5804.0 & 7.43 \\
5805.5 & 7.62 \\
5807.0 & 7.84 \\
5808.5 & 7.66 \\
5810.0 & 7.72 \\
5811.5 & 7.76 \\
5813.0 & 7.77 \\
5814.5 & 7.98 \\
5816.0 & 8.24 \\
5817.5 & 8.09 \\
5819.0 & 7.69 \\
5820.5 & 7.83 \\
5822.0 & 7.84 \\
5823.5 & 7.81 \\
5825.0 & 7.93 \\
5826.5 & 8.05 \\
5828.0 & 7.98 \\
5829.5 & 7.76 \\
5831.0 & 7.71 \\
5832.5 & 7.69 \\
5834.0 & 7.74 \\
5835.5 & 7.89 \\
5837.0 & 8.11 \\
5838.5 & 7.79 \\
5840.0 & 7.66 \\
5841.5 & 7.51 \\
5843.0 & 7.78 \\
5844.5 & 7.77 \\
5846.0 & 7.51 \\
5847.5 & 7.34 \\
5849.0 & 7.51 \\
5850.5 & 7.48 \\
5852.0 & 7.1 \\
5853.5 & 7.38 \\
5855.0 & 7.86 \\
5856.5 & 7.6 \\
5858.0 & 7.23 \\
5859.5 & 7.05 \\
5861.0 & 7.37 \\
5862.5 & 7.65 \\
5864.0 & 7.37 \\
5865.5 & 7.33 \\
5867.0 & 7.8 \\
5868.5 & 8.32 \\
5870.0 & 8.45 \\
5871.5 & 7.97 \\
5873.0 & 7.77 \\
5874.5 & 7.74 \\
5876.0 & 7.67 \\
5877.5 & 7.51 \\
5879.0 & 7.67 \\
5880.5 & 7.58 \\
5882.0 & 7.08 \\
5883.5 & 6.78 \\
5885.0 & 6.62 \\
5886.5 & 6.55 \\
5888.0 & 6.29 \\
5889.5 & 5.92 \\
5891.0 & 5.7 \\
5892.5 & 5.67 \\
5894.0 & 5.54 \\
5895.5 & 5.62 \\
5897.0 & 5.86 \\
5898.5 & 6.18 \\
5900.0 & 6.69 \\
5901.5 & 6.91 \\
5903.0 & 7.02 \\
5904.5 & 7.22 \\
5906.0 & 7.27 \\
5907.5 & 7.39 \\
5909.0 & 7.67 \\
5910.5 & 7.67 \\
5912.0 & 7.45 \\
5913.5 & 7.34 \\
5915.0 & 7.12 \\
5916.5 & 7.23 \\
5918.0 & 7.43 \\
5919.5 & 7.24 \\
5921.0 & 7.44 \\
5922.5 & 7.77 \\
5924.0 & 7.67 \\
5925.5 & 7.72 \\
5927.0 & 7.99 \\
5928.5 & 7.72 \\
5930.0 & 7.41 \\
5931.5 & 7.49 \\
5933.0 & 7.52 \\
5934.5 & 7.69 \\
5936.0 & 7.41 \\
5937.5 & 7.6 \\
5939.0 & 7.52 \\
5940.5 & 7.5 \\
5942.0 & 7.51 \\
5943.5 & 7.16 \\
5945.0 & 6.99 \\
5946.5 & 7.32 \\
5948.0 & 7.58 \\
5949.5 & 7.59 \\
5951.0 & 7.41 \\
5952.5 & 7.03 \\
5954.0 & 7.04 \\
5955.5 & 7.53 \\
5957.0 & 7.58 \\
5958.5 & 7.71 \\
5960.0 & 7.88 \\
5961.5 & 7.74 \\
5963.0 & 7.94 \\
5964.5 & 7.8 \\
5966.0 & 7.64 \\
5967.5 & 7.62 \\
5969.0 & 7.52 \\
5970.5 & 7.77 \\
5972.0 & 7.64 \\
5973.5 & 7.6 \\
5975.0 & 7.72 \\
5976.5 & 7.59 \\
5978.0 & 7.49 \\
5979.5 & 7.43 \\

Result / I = 0.02 mag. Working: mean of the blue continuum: 7.82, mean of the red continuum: 7.48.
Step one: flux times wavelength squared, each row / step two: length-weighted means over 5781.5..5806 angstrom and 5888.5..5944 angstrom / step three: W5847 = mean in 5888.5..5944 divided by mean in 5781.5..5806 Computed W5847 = 1.0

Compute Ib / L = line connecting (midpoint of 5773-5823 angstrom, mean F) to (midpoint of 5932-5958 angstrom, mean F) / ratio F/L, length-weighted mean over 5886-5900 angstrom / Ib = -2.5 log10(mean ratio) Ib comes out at 0.25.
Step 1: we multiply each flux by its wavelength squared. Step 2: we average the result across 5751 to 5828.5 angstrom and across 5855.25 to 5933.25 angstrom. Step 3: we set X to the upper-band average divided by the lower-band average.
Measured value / 0.97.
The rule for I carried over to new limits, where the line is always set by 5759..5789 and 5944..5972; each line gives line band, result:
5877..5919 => 0.12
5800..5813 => 0.00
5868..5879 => -0.04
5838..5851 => 0.01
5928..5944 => 0.01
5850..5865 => 0.03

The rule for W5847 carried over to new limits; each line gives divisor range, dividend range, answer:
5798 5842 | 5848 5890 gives 0.96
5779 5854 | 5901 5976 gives 1.02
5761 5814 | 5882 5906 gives 0.86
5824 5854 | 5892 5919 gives 0.91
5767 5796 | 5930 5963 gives 1.03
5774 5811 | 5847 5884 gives 1.01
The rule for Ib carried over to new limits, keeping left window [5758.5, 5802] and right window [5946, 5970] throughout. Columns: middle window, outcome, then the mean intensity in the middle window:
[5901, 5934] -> 0.021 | 7.45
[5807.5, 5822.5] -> -0.027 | 7.86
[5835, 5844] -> -0.020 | 7.79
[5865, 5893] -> 0.063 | 7.19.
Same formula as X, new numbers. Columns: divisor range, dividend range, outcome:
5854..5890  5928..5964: 1.04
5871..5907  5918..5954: 1.12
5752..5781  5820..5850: 1.04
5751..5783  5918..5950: 1.04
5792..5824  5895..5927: 0.96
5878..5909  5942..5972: 1.16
